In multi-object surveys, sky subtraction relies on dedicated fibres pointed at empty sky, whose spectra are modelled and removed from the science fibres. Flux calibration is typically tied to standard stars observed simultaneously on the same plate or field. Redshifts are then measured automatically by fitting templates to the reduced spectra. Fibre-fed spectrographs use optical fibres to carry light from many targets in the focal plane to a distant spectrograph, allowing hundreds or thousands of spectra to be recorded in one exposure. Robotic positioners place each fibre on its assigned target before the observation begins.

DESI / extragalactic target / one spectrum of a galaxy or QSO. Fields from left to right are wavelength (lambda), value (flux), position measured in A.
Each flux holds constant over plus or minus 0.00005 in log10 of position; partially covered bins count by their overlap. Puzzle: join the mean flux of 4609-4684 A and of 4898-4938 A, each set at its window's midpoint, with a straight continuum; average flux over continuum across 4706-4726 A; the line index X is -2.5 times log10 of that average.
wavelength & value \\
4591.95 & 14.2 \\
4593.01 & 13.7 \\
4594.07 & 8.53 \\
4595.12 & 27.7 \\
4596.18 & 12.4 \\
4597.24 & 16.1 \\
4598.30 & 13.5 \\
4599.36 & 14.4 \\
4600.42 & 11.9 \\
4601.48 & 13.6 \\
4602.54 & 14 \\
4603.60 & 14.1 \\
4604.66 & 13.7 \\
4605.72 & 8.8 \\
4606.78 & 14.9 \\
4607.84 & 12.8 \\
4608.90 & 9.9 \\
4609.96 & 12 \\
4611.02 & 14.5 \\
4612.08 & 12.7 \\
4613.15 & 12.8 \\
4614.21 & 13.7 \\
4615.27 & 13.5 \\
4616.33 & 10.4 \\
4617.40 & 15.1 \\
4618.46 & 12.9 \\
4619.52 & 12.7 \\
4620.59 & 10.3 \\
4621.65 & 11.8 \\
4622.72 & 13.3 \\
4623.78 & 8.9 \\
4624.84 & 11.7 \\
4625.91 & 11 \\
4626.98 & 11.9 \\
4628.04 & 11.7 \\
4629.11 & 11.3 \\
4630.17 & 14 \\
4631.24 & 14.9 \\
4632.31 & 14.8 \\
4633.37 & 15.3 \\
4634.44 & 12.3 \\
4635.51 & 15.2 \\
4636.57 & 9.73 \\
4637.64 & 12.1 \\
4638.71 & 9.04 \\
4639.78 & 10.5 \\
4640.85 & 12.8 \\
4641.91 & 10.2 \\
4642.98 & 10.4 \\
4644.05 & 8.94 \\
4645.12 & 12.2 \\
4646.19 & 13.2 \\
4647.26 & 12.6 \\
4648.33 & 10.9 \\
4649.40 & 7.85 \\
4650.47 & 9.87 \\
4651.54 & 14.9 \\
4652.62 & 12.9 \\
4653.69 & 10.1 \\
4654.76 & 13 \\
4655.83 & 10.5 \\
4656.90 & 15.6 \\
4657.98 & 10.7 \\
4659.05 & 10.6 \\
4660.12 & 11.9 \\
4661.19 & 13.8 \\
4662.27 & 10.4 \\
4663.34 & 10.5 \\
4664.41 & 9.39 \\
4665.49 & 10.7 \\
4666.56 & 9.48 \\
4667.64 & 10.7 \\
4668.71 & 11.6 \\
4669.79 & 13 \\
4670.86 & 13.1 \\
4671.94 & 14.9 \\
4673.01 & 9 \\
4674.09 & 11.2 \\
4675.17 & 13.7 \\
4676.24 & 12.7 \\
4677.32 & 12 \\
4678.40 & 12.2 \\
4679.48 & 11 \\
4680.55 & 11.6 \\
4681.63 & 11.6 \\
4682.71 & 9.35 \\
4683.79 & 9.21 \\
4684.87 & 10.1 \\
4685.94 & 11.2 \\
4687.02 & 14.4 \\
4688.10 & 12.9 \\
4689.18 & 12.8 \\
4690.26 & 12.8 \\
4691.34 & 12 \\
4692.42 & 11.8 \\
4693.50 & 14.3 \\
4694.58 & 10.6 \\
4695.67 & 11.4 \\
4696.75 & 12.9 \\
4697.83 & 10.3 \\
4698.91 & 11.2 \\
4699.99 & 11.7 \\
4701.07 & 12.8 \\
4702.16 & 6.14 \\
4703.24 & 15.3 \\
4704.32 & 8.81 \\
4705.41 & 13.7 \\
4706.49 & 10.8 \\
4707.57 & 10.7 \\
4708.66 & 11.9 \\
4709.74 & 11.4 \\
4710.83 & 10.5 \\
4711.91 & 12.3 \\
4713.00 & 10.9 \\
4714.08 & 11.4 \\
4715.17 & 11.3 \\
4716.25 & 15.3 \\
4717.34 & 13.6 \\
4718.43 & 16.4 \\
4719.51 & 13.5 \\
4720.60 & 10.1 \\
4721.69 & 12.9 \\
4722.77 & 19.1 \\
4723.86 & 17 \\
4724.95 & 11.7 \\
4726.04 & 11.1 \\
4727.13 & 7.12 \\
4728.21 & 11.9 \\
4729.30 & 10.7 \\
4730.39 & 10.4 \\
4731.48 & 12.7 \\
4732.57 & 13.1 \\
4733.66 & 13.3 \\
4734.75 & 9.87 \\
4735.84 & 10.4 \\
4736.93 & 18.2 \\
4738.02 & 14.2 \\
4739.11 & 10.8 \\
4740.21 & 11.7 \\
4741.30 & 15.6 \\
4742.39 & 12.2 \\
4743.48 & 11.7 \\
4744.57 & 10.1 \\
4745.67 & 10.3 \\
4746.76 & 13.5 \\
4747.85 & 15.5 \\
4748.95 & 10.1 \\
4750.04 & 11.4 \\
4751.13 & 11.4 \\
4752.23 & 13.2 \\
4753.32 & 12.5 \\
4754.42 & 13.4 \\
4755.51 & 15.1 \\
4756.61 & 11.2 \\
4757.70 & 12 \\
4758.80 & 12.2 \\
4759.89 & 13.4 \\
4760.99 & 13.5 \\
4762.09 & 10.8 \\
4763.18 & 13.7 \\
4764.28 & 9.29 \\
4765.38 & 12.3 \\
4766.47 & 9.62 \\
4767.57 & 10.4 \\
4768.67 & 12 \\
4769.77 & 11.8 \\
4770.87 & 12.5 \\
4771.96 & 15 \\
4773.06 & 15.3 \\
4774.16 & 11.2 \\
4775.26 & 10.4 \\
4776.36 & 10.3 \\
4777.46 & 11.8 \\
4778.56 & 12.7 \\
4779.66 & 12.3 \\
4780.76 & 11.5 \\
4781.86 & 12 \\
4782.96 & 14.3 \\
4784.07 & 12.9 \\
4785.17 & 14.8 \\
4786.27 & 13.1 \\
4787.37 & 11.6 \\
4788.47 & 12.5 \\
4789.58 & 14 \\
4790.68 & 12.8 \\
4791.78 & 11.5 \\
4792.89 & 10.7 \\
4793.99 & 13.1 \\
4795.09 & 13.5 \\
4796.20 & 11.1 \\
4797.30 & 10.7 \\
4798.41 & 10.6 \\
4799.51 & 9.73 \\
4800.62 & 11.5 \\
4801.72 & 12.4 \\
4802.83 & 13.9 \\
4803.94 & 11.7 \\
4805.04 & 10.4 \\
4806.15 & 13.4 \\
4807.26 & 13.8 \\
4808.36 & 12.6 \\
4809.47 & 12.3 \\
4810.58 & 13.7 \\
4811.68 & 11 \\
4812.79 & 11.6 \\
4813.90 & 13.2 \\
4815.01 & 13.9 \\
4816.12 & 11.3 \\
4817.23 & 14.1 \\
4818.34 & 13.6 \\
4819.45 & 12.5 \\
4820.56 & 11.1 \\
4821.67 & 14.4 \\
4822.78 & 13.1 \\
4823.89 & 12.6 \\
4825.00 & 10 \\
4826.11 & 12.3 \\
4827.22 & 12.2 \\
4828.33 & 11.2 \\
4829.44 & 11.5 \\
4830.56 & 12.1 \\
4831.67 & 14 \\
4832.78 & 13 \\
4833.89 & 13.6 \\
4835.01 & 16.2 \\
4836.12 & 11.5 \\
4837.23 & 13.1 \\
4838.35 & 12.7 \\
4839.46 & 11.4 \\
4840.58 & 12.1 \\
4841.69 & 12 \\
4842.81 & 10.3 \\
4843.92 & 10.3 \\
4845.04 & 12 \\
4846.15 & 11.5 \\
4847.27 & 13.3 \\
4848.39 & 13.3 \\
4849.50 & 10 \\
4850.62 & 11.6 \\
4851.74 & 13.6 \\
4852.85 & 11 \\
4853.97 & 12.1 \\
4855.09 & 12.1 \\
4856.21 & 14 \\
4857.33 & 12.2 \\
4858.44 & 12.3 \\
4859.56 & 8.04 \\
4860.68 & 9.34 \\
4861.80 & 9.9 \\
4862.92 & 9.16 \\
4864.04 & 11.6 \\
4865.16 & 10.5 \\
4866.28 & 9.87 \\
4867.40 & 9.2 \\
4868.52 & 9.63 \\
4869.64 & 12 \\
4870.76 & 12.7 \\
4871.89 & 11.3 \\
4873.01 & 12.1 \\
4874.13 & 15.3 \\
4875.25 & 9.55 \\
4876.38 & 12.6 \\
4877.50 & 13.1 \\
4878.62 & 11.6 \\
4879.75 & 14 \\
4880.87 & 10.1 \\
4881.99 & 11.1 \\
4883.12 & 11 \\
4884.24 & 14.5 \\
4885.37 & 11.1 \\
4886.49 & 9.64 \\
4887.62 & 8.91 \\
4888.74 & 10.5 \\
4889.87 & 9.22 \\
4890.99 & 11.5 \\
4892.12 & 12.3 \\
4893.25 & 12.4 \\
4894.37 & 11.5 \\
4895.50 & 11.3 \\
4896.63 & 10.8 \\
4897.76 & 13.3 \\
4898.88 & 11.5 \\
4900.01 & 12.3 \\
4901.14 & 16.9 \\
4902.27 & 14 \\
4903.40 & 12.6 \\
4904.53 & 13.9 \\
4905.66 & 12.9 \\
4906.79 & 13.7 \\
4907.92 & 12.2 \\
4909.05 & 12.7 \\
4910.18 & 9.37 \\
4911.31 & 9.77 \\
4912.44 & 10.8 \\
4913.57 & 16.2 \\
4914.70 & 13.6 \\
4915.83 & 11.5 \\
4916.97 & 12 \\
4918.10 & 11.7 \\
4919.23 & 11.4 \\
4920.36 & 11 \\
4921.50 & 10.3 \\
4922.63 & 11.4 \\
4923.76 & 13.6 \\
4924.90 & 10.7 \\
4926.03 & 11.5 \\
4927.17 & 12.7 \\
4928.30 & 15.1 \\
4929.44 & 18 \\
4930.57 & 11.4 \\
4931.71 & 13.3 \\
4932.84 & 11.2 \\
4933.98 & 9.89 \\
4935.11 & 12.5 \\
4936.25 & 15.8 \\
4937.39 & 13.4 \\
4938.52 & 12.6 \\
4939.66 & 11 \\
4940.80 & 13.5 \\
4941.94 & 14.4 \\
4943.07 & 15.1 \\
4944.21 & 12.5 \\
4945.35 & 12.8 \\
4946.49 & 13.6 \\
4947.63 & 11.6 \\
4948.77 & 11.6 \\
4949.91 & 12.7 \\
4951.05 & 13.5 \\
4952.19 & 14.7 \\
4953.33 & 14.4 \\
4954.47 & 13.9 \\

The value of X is -0.06 mag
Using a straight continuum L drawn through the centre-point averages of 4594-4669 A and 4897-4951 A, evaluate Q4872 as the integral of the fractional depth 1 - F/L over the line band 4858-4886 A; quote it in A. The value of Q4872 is 3.0 A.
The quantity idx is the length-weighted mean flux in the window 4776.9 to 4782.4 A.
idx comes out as 12.1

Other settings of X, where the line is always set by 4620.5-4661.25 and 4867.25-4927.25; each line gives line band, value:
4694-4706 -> 0.05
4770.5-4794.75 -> -0.06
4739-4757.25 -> -0.04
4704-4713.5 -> 0.06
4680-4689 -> 0.05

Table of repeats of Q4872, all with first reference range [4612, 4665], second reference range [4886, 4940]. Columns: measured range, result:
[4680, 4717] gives 1.1 A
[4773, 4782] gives 0.2 A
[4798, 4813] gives 0.0 A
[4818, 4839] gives -0.9 A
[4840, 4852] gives 0.4 A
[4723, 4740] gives -0.4 A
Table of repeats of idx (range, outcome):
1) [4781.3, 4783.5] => 13.1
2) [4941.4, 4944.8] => 14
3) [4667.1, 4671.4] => 12.1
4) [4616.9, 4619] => 14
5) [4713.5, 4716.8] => 12.7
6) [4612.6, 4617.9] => 13.1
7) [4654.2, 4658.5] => 12.4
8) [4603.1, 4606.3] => 12.2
